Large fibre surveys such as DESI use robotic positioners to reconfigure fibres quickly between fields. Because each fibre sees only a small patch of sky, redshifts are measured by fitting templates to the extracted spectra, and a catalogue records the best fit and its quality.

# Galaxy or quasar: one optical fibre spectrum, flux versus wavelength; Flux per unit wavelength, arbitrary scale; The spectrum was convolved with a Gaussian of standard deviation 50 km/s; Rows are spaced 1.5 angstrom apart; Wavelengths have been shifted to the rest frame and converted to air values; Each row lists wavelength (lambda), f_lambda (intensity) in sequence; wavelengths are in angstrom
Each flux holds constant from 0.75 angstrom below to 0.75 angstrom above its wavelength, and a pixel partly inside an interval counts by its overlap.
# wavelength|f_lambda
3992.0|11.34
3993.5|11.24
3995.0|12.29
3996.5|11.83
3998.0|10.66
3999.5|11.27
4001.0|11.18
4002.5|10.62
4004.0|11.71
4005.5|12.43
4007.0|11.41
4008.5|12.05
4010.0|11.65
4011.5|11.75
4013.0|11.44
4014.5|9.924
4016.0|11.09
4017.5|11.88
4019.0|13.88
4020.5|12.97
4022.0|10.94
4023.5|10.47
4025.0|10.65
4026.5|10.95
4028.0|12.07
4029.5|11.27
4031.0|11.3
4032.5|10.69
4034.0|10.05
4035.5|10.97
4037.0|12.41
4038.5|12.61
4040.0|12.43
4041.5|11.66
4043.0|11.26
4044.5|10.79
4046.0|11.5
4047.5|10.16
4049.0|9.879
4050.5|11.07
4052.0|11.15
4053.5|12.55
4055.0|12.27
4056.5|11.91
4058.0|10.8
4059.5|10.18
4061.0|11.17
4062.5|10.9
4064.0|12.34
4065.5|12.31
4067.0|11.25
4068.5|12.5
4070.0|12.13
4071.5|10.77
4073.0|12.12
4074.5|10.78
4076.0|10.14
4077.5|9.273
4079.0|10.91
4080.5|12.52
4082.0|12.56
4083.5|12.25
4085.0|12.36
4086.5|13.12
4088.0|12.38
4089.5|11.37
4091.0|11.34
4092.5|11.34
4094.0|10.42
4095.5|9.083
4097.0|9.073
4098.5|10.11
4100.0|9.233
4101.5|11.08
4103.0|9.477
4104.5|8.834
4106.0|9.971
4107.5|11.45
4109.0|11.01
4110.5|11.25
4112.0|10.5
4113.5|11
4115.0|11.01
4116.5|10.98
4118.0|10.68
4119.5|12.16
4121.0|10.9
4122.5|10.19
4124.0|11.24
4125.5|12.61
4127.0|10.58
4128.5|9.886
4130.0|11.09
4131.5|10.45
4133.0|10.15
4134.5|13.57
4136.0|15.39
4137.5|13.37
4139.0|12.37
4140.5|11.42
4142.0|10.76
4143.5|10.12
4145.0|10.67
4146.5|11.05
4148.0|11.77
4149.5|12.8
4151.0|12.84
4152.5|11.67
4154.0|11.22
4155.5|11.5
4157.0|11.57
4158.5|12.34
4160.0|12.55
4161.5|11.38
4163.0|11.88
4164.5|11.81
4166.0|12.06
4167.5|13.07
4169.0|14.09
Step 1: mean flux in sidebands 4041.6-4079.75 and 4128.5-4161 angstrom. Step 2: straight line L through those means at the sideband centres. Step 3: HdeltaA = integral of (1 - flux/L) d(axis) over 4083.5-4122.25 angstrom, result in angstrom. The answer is 2.3 angstrom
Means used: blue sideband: 11.2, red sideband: 11.8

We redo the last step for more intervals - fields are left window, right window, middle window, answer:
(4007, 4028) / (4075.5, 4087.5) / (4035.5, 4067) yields 0.4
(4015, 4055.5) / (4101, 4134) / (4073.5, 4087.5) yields -0.6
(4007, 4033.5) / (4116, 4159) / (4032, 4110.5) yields 2.4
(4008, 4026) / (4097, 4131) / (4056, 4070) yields -0.5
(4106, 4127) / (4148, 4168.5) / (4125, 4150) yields -0.1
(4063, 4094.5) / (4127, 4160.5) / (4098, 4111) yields 1.6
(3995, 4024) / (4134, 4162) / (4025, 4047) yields 0.5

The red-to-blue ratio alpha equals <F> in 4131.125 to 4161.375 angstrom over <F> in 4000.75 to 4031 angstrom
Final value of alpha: 1.0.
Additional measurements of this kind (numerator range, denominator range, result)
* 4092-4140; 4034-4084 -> 0.96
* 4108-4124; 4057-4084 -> 0.97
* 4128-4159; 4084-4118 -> 1.09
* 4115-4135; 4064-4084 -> 0.96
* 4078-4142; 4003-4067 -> 0.98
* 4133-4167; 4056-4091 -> 1.04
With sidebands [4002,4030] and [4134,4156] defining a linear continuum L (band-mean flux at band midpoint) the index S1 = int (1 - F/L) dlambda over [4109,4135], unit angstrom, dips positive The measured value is 1.9 angstrom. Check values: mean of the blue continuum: 11.5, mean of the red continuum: 12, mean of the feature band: 11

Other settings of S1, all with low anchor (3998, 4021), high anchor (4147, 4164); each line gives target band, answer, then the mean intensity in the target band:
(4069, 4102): 1.9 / 11.1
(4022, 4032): 0.5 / 11.1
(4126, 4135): 0.7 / 10.9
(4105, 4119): 1.2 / 10.9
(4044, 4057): 0.5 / 11.2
